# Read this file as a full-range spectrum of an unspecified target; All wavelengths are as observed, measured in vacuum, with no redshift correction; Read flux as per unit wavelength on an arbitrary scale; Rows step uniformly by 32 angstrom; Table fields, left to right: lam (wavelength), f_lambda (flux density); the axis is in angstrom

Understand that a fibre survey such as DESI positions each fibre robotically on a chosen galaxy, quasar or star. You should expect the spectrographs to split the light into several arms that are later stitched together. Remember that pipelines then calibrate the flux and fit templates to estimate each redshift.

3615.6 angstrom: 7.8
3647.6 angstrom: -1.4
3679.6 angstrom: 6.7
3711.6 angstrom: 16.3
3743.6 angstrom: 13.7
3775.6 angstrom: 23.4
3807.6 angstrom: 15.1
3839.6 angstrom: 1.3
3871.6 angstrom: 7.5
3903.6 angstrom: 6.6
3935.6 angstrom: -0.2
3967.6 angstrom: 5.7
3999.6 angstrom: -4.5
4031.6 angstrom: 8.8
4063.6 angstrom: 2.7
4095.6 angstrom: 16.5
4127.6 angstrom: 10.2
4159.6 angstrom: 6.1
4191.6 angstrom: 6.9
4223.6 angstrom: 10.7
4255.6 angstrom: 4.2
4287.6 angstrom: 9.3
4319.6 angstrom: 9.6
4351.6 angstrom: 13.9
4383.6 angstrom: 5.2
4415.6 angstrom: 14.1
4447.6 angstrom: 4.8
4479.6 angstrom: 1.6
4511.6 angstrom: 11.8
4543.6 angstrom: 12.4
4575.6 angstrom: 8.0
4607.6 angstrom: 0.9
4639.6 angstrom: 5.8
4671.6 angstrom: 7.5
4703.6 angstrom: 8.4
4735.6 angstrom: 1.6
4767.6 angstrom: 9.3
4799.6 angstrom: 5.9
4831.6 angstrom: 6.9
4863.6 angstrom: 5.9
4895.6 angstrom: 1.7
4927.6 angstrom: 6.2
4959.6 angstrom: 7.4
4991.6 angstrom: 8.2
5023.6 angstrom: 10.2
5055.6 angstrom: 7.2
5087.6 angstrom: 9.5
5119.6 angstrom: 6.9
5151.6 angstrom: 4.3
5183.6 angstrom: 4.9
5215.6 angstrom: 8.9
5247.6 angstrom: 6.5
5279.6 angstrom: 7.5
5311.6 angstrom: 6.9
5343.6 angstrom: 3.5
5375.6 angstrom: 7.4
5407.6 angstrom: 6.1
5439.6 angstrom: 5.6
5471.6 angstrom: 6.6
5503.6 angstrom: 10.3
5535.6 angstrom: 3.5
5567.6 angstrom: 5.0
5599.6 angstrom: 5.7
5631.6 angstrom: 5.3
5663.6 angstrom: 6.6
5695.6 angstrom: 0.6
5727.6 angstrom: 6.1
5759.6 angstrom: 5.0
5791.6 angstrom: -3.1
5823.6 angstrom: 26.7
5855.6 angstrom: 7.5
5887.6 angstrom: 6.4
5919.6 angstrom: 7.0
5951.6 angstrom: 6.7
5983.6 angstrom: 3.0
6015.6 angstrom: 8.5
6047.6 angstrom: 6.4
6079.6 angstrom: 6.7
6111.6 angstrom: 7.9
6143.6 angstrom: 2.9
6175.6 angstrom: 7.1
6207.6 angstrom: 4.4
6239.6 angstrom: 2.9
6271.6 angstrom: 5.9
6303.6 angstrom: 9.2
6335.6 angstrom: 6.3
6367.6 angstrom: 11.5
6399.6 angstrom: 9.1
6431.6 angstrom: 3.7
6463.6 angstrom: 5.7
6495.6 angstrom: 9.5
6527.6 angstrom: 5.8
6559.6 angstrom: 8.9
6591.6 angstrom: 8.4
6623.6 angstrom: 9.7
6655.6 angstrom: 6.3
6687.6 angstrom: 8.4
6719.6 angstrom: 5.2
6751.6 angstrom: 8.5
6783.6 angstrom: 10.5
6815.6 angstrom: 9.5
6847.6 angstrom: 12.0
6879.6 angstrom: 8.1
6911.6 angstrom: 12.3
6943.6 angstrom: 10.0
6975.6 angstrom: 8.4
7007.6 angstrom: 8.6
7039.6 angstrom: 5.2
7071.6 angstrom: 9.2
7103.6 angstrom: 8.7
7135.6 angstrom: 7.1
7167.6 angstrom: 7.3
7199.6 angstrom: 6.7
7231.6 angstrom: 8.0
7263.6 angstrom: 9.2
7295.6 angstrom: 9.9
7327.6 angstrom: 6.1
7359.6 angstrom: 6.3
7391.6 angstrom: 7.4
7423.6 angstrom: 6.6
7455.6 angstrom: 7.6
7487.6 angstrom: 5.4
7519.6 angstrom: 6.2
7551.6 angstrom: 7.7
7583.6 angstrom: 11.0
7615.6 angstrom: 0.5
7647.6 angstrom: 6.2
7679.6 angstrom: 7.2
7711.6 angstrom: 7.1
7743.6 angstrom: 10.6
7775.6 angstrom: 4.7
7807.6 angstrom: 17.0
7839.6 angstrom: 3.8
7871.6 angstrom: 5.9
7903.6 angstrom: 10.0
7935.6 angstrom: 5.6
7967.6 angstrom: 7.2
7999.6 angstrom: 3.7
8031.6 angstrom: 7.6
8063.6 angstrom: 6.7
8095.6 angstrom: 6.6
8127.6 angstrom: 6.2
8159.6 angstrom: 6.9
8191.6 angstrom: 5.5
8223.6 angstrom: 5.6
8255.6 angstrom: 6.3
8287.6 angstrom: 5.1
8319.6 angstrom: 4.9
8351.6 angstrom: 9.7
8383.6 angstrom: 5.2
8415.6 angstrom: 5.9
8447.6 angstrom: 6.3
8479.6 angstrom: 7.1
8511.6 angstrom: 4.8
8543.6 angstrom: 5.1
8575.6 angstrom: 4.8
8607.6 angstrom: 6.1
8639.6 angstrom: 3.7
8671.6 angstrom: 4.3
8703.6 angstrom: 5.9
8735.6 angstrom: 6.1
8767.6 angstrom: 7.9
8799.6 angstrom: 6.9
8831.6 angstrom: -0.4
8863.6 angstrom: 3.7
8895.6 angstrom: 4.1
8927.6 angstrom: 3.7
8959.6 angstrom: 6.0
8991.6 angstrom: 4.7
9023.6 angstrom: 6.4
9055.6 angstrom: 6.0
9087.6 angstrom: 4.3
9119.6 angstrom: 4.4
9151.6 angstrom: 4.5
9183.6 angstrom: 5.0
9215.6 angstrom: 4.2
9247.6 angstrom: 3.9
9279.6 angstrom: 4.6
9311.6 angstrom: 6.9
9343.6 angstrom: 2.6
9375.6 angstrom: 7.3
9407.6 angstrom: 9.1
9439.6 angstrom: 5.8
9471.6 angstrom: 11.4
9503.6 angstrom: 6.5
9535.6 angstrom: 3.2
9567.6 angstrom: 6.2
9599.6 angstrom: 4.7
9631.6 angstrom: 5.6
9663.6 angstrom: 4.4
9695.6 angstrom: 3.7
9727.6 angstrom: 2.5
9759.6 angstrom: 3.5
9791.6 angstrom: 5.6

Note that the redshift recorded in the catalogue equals 0.562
